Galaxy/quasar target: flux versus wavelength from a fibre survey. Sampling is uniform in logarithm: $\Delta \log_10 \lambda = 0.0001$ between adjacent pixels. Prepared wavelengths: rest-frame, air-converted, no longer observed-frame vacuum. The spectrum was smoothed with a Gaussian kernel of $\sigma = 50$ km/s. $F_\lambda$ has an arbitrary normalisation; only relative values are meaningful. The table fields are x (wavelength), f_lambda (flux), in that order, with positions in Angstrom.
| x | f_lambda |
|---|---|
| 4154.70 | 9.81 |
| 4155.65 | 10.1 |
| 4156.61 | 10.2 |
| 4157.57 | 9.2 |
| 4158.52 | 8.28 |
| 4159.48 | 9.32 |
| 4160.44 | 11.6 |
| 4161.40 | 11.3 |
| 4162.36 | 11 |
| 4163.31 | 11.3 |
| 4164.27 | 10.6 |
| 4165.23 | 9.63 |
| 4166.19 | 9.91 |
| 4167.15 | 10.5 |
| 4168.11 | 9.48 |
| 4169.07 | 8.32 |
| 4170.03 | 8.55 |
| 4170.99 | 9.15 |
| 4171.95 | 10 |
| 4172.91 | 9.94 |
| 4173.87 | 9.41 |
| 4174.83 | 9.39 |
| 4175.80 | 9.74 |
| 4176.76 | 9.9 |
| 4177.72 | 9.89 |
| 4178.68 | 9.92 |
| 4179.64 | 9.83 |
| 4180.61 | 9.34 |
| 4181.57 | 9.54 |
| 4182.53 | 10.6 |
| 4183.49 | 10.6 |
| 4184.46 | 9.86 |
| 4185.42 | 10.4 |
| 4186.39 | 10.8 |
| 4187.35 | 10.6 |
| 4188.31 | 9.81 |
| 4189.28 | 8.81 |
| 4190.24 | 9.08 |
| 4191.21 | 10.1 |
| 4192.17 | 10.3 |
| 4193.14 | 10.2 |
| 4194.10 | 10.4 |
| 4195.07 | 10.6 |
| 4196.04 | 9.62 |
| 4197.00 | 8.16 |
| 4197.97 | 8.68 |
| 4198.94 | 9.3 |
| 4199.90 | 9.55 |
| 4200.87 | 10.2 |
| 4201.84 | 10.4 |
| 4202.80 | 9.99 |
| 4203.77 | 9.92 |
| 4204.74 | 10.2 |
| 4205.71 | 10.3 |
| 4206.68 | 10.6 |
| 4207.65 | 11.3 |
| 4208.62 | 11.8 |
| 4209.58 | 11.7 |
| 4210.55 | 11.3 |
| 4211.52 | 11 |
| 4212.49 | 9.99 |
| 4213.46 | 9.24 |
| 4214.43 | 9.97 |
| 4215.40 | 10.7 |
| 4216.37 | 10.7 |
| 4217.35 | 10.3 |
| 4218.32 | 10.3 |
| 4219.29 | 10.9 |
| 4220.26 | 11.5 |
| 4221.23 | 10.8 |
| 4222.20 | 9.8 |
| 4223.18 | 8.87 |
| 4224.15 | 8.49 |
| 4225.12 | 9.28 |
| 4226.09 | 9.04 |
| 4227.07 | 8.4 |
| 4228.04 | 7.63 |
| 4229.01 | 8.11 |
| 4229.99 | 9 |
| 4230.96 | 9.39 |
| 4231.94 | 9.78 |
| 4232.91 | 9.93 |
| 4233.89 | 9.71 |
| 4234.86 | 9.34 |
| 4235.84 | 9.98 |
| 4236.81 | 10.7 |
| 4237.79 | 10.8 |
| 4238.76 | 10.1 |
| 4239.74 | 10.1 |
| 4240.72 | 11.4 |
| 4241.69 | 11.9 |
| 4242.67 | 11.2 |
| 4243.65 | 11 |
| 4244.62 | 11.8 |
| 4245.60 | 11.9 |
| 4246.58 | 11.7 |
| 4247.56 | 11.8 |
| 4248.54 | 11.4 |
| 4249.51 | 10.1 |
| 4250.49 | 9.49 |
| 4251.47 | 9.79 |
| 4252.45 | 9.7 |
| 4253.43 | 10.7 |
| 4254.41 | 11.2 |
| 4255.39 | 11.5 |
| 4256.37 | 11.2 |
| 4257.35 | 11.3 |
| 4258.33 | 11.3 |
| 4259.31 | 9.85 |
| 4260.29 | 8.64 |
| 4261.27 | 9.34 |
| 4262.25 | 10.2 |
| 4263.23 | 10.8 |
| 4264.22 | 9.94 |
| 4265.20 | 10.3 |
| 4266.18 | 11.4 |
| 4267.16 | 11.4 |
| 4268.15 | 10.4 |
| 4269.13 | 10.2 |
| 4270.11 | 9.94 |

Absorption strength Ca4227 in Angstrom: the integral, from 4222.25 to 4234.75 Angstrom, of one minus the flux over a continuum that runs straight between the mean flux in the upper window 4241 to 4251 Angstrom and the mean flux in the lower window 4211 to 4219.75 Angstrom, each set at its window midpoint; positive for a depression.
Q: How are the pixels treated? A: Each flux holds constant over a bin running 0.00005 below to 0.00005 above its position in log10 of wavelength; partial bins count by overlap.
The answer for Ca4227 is 2.0 Angstrom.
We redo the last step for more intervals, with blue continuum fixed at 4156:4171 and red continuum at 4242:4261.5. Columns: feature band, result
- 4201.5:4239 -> 1.6 Angstrom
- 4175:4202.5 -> 0.8 Angstrom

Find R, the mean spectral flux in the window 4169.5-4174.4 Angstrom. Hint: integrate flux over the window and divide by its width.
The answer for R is 9.41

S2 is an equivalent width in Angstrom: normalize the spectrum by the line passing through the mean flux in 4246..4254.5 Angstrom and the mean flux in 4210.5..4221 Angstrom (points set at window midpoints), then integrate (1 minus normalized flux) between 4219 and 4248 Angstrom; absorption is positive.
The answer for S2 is 1.2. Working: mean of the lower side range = 10.5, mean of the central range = 10.1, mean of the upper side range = 10.6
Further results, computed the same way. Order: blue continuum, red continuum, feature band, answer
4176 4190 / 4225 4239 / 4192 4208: -0.3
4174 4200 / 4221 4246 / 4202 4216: -1.0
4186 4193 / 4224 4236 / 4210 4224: -1.5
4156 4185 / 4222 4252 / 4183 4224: -0.9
